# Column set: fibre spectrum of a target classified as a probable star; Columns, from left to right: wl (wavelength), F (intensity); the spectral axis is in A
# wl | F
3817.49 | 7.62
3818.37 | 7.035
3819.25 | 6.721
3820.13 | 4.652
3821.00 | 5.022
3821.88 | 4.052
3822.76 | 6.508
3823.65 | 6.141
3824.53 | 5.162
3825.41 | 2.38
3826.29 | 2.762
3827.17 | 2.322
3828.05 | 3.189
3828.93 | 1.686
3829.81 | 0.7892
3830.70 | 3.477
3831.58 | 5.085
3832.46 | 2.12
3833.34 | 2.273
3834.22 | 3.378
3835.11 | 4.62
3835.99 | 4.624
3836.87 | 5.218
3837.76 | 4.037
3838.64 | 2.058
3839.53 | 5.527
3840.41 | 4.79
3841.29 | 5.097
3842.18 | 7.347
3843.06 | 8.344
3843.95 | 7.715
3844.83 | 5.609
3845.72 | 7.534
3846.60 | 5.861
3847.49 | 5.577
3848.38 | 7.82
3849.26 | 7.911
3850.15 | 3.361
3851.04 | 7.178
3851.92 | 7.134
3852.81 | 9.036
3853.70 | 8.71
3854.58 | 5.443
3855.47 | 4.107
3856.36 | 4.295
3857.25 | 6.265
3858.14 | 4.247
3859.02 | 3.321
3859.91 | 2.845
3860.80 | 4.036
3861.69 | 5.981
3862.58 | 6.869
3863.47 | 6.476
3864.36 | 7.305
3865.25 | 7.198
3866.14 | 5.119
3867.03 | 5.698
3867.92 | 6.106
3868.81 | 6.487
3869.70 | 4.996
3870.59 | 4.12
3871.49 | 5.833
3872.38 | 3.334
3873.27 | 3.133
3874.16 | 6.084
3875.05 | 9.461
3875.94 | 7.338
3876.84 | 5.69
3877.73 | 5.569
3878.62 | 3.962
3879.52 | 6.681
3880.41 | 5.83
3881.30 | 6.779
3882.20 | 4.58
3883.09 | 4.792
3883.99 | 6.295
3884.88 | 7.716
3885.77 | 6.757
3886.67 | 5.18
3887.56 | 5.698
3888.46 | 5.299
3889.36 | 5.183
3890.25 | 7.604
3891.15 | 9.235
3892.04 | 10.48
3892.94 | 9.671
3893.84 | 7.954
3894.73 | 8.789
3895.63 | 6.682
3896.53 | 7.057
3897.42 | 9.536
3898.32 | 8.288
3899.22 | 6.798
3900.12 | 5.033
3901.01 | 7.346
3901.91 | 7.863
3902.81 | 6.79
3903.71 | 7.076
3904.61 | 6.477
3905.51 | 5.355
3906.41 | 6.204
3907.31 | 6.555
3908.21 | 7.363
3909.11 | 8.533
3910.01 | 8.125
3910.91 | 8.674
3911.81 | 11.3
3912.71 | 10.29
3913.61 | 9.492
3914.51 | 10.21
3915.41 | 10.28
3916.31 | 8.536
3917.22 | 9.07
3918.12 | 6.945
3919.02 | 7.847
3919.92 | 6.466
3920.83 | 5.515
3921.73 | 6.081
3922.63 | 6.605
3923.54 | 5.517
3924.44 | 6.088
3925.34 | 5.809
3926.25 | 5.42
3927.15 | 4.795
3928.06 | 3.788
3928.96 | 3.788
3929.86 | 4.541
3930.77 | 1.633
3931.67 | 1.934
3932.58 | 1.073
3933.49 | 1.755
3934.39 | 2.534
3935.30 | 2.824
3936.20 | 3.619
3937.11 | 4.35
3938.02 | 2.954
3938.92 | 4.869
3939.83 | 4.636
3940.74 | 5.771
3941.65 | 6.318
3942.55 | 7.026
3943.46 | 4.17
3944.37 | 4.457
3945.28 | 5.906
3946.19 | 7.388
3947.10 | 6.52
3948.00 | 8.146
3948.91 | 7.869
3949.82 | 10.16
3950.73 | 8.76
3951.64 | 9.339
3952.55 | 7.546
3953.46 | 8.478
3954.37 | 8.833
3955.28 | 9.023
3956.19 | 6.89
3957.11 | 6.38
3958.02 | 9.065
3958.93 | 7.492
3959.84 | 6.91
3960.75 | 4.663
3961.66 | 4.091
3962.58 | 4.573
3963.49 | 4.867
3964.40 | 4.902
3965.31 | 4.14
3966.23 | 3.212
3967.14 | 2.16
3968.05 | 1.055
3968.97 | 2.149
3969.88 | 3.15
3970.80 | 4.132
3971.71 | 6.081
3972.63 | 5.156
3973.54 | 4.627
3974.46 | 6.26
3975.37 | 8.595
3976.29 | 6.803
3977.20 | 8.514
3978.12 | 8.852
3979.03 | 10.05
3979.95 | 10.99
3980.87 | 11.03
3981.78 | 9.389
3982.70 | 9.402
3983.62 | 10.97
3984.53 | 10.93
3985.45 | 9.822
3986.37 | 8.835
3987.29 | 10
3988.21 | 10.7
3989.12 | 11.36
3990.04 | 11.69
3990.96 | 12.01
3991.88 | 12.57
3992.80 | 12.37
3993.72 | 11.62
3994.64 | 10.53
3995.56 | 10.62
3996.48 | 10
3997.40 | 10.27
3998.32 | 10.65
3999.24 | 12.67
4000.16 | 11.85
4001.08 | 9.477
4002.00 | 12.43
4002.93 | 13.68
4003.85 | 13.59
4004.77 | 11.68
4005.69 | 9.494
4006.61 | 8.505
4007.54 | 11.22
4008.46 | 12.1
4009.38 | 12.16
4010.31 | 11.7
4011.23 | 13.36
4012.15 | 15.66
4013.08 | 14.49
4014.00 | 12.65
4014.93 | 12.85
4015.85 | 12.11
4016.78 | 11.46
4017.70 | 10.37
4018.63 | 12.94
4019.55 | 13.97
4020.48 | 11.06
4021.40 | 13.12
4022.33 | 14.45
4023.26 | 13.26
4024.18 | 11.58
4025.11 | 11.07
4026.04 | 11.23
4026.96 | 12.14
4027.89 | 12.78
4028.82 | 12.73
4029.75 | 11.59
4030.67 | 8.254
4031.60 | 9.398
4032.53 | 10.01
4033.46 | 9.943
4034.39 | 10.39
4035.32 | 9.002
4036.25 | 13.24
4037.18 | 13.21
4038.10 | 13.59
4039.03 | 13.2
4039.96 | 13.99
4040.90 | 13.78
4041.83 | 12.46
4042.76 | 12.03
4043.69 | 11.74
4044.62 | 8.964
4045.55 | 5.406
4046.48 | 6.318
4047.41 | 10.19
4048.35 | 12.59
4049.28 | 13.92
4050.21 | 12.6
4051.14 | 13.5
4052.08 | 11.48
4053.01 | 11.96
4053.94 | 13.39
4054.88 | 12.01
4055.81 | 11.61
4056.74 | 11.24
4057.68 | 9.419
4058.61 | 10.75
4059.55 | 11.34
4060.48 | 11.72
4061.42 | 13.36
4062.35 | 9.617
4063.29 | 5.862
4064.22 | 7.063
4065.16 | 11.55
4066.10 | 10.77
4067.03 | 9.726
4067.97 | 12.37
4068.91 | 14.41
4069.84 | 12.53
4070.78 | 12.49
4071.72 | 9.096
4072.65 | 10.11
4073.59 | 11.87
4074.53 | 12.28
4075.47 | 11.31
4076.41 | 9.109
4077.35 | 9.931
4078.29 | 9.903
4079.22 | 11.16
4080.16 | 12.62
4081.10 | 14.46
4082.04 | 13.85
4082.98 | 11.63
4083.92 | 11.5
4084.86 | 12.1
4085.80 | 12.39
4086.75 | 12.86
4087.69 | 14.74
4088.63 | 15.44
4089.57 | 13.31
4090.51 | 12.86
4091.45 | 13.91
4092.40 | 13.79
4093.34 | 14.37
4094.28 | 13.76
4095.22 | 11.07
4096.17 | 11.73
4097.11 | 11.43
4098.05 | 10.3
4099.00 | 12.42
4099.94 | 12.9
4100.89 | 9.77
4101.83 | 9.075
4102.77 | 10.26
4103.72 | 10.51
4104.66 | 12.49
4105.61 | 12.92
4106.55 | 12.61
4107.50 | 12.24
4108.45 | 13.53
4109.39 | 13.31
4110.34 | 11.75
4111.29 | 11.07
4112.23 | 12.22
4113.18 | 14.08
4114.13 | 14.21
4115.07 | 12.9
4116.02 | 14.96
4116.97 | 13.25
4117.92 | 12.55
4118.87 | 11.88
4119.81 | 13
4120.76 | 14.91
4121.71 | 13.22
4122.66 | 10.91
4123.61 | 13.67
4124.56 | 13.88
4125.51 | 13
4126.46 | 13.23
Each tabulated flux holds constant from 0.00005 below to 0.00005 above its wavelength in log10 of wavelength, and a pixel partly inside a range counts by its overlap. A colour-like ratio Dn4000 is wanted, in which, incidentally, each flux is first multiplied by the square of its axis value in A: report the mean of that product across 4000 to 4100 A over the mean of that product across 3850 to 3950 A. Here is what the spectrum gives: 2.0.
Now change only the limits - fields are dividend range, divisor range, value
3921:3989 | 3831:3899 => 1.09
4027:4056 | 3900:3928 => 1.67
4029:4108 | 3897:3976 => 2.02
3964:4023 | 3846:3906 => 1.67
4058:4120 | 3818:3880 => 2.57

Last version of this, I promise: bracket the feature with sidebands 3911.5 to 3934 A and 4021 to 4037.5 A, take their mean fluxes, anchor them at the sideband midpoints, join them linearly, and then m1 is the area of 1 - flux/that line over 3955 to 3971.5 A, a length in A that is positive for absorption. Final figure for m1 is 6.5 A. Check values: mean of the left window 6.15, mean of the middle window 4.91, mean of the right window 11.5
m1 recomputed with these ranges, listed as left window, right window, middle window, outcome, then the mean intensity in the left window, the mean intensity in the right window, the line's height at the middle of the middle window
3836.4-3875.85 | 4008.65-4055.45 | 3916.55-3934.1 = 6.8 A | 5.8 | 11.9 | 8.2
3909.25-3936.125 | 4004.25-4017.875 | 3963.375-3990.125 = 7.0 A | 6.09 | 12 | 9.72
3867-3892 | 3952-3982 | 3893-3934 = -4.0 A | 5.99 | 6.35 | 6.13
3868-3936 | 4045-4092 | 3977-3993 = -2.8 A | 6.39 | 11.5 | 8.95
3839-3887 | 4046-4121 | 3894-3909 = -0.3 A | 5.93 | 11.9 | 6.98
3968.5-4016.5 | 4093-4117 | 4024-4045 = -1.1 A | 10.2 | 12.2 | 11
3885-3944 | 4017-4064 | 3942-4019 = 2.0 A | 6.39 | 11.5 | 9.04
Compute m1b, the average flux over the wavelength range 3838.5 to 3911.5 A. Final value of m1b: 6.4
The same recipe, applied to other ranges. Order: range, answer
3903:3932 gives 6.78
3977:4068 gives 11.3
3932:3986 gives 6.3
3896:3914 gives 7.7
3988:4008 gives 11.3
